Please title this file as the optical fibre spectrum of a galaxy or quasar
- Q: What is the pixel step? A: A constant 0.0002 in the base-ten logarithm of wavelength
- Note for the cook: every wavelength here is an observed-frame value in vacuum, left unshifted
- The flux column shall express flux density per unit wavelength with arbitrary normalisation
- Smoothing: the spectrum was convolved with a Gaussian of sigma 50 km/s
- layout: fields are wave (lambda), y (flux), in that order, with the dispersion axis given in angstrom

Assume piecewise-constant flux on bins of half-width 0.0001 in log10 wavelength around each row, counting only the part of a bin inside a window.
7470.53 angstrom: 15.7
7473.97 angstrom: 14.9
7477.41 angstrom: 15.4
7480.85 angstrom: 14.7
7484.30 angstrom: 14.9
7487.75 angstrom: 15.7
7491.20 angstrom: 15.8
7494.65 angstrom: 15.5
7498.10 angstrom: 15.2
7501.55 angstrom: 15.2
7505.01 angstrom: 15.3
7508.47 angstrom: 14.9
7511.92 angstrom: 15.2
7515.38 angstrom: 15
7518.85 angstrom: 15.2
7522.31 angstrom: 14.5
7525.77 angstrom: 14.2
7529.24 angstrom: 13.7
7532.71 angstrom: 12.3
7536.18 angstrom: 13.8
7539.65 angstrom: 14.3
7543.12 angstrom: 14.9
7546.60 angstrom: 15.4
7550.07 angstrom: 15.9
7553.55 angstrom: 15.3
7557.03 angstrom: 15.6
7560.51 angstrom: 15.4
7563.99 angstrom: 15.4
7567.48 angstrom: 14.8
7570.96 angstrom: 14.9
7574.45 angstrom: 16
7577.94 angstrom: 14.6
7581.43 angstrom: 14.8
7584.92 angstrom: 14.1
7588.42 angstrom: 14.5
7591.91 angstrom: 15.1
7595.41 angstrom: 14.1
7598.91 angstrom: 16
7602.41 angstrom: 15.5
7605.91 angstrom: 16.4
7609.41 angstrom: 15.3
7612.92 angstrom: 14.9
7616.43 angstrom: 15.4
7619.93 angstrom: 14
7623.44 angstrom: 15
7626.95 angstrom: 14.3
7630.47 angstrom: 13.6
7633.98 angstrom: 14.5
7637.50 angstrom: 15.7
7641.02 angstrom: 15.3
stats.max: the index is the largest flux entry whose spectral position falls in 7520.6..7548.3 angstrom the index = 15.4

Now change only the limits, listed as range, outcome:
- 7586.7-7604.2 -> 16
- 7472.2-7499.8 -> 15.8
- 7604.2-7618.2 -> 16.4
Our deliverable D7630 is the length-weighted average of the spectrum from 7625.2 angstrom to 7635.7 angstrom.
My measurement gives 14.1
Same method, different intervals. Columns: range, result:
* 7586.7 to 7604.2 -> 15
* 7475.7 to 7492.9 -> 15.3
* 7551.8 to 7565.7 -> 15.4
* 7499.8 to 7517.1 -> 15.1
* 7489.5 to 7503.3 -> 15.4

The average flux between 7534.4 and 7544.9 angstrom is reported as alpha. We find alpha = 14.3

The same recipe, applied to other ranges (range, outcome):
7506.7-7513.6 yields 15.1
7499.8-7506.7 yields 15.2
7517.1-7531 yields 14.4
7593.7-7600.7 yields 15.1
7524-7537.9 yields 13.5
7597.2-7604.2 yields 15.8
